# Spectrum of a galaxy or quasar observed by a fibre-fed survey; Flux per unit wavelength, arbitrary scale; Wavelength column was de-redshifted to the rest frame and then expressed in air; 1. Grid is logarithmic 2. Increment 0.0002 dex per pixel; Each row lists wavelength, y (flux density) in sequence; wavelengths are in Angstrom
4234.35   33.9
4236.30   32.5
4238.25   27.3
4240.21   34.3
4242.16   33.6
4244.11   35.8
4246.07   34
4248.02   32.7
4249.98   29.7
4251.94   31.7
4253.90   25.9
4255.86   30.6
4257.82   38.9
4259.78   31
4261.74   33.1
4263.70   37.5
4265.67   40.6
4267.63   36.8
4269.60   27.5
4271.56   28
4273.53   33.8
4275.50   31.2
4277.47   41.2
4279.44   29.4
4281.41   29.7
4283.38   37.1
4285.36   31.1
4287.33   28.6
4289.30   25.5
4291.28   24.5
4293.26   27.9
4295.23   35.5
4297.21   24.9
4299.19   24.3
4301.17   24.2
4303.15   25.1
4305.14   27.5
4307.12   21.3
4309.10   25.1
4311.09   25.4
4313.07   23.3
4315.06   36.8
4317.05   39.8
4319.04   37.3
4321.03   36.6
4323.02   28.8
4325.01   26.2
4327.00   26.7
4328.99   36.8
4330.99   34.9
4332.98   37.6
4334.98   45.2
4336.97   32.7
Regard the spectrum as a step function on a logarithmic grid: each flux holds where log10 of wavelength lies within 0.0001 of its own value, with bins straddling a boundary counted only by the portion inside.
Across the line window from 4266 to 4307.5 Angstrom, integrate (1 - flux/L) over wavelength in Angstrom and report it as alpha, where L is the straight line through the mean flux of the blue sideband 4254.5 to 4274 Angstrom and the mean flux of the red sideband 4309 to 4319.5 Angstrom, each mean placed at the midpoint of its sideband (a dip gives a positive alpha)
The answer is 4.0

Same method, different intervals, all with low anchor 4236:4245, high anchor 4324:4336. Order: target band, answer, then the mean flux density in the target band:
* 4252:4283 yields 0.2 Angstrom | 33.1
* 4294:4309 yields 3.5 Angstrom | 26.1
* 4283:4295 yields 1.6 Angstrom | 29.1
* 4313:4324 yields -0.1 Angstrom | 34.6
